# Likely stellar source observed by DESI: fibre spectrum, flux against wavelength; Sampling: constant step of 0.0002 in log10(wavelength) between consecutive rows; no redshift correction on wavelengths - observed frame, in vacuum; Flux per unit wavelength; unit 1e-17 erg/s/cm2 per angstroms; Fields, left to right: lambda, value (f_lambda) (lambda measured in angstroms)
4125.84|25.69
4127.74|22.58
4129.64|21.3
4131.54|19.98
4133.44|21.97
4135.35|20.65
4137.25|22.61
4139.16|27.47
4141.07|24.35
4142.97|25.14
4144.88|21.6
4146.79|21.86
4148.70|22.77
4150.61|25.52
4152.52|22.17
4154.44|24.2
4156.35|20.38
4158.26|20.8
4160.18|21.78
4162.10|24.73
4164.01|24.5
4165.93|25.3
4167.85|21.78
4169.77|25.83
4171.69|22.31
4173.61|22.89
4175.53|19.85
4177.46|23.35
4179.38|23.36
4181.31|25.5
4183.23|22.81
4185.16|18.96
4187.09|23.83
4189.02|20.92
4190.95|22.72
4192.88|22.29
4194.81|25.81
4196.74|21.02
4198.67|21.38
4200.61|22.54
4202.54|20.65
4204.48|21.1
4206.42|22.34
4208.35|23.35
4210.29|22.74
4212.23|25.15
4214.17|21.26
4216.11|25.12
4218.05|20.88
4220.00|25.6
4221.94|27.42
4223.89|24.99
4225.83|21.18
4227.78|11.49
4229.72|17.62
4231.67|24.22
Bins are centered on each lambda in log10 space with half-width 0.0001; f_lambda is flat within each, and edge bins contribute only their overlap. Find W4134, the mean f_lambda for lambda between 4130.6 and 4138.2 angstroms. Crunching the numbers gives 21.3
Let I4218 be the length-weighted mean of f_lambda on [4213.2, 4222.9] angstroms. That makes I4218 24.1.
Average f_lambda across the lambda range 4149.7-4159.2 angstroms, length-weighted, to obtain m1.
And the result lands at 22.6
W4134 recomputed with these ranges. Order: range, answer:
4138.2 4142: 25.9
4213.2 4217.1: 23.2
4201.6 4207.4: 21.4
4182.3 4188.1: 21.8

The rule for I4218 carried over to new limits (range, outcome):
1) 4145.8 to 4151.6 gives 23.4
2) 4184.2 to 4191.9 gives 21.6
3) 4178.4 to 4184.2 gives 23.9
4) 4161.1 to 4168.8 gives 24.1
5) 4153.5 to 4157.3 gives 22.3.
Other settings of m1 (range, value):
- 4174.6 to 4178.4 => 21.6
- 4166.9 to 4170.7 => 23.8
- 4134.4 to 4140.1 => 23.6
